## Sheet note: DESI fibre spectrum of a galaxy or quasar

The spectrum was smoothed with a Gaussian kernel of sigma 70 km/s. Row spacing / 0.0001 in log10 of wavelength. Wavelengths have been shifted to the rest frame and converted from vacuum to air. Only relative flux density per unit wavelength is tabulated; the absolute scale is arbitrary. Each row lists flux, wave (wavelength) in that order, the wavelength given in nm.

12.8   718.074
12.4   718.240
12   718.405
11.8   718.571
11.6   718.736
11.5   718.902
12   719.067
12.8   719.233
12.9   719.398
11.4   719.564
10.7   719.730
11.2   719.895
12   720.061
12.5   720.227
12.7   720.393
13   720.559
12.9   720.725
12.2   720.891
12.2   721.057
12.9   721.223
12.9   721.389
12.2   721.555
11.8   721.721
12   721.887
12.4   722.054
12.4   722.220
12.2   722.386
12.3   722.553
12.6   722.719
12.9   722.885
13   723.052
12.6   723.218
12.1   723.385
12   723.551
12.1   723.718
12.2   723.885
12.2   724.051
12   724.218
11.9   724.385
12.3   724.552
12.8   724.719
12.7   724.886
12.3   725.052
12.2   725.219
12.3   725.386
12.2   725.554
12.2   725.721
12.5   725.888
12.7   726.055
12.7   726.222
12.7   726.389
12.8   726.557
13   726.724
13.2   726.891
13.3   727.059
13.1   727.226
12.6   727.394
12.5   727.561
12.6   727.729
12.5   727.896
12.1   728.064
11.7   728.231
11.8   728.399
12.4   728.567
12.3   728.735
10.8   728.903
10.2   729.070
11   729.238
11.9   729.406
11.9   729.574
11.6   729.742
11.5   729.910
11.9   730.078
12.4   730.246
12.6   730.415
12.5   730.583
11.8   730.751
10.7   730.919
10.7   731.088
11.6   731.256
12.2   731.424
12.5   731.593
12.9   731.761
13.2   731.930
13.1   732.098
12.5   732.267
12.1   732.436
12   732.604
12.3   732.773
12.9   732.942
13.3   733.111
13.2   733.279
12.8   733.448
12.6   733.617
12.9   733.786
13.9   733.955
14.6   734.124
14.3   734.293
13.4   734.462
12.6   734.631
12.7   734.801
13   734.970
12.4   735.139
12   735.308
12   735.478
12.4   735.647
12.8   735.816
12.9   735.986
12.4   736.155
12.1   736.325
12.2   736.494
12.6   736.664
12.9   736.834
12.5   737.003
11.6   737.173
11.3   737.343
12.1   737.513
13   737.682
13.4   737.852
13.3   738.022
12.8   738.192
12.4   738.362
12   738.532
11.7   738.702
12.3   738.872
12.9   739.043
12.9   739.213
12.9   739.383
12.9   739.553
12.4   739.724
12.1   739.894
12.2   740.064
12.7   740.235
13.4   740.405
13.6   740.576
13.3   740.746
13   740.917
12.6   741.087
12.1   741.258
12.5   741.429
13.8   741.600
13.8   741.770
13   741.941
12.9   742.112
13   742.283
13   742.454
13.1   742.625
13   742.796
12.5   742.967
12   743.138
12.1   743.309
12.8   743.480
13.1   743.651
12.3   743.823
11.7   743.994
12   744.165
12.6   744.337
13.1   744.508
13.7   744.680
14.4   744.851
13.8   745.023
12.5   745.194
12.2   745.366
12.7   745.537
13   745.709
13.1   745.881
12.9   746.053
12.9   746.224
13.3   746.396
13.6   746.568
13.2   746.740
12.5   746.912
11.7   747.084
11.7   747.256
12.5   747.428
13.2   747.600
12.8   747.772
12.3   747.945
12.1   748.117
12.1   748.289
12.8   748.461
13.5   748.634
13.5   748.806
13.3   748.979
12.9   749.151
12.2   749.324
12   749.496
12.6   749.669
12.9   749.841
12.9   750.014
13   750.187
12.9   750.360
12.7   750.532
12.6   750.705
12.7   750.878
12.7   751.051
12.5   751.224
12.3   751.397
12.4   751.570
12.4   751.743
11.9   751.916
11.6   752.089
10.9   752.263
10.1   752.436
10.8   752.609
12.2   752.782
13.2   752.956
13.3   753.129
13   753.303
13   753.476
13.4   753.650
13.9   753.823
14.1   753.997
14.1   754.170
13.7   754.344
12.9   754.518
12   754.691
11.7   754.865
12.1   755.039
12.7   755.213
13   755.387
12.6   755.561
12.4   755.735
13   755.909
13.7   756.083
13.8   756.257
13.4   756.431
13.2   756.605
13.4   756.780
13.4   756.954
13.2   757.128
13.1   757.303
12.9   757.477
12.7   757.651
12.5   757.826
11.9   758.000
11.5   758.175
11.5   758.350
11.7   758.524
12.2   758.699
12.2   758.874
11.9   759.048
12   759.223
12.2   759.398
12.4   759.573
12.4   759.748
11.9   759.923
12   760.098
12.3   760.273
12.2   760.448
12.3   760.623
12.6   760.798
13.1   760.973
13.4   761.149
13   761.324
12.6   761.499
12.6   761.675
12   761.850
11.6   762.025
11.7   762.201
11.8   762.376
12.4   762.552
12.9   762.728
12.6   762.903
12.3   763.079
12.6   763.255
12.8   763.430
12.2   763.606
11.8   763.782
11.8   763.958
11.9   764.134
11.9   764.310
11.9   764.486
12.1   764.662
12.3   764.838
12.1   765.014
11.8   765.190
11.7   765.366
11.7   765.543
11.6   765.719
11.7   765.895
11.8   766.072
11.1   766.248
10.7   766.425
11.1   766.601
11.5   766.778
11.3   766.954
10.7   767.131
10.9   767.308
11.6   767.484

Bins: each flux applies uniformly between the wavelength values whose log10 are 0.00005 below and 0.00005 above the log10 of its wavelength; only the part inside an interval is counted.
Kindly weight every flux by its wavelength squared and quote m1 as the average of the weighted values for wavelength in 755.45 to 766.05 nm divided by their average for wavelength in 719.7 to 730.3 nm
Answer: 1.11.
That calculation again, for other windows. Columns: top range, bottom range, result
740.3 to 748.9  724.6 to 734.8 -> 1.08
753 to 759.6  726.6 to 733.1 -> 1.13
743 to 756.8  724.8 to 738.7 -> 1.07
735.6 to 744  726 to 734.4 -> 1.05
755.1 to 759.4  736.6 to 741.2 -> 1.05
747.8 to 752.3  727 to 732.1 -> 1.10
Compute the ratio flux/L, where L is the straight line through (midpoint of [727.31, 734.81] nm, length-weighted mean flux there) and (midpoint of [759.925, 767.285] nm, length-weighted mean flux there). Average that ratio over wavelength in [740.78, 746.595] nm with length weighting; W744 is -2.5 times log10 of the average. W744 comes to -0.06 mag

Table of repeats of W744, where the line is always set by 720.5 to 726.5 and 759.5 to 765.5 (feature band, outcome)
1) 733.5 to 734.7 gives -0.09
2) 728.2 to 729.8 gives 0.08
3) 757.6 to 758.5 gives 0.03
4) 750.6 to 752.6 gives 0.03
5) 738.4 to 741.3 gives -0.03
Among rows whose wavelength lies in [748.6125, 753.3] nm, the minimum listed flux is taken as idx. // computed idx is 10.1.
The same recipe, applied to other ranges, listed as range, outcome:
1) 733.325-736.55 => 12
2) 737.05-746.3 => 11.3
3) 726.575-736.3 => 10.2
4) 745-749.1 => 11.7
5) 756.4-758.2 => 11.5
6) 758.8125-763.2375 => 11.6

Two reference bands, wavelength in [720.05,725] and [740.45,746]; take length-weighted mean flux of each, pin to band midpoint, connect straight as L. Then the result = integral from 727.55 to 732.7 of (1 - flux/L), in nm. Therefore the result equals 0.25 nm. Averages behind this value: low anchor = 12.4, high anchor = 12.9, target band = 12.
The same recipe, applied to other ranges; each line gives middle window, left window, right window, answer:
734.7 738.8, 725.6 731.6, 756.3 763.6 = -0.08 nm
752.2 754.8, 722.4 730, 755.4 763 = -0.05 nm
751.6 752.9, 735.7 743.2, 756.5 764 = 0.10 nm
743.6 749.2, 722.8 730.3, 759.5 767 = -0.30 nm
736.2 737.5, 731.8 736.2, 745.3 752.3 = 0.07 nm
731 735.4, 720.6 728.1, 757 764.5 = -0.11 nm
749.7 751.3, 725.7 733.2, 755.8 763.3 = -0.04 nm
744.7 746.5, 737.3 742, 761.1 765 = -0.07 nm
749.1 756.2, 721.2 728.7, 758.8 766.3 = -0.22 nm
